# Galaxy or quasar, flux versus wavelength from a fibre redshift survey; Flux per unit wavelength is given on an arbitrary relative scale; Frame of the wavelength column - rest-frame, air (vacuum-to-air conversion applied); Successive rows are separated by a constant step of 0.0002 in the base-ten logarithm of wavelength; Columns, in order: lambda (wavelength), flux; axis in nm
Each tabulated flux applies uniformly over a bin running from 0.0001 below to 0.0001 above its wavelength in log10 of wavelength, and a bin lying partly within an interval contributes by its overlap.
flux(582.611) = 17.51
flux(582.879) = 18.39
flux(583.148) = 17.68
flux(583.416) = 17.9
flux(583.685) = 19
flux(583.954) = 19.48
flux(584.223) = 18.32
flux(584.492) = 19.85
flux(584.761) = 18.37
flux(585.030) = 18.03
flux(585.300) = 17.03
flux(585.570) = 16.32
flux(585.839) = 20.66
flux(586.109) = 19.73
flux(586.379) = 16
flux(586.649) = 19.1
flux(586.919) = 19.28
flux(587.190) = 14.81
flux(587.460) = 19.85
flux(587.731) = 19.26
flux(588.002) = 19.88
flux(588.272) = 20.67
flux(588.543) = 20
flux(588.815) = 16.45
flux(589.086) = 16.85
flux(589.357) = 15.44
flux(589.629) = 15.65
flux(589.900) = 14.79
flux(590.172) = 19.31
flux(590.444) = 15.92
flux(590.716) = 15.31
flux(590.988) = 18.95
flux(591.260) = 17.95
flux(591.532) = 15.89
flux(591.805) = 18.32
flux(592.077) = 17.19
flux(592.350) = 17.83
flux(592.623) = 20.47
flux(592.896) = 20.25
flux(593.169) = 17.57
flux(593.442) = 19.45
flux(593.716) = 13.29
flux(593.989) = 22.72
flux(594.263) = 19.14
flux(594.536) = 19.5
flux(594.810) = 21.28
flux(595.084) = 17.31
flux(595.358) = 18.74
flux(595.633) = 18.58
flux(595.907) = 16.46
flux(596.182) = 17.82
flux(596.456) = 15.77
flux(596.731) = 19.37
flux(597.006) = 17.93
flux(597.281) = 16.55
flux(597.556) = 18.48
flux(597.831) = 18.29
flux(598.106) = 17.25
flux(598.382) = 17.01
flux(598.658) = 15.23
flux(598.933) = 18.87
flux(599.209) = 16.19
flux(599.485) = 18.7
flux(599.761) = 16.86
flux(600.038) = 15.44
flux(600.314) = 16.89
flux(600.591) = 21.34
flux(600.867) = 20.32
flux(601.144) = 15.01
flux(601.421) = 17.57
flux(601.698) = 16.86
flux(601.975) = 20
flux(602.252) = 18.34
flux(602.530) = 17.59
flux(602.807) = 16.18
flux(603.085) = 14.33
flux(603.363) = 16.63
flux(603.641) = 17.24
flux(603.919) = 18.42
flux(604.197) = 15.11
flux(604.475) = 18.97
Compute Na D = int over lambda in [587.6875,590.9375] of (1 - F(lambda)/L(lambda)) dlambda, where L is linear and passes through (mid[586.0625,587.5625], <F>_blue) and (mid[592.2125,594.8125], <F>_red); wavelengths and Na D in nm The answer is 0.16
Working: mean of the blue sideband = 18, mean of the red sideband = 19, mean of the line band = 17.4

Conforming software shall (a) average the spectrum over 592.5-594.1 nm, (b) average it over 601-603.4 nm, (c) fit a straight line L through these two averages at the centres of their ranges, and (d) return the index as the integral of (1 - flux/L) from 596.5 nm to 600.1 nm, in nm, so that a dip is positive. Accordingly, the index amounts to 0.08 nm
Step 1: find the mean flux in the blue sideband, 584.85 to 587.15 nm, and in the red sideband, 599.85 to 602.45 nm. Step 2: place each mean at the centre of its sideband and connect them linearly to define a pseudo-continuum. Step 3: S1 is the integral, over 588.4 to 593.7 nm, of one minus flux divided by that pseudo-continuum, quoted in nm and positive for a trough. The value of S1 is 0.18 nm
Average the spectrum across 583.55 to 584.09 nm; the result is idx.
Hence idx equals 19.2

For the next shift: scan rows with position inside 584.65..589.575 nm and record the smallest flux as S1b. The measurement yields 14.81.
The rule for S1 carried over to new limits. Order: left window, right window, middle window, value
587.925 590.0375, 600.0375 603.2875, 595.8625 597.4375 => 0.01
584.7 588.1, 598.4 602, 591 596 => -0.16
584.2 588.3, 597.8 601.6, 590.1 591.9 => 0.09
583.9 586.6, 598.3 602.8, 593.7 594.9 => -0.12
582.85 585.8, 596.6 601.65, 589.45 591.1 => 0.13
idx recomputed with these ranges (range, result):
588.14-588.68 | 20.3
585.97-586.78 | 18.3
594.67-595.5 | 19.1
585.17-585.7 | 16.7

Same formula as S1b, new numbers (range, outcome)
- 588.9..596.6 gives 13.29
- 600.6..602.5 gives 15.01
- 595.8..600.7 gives 15.23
